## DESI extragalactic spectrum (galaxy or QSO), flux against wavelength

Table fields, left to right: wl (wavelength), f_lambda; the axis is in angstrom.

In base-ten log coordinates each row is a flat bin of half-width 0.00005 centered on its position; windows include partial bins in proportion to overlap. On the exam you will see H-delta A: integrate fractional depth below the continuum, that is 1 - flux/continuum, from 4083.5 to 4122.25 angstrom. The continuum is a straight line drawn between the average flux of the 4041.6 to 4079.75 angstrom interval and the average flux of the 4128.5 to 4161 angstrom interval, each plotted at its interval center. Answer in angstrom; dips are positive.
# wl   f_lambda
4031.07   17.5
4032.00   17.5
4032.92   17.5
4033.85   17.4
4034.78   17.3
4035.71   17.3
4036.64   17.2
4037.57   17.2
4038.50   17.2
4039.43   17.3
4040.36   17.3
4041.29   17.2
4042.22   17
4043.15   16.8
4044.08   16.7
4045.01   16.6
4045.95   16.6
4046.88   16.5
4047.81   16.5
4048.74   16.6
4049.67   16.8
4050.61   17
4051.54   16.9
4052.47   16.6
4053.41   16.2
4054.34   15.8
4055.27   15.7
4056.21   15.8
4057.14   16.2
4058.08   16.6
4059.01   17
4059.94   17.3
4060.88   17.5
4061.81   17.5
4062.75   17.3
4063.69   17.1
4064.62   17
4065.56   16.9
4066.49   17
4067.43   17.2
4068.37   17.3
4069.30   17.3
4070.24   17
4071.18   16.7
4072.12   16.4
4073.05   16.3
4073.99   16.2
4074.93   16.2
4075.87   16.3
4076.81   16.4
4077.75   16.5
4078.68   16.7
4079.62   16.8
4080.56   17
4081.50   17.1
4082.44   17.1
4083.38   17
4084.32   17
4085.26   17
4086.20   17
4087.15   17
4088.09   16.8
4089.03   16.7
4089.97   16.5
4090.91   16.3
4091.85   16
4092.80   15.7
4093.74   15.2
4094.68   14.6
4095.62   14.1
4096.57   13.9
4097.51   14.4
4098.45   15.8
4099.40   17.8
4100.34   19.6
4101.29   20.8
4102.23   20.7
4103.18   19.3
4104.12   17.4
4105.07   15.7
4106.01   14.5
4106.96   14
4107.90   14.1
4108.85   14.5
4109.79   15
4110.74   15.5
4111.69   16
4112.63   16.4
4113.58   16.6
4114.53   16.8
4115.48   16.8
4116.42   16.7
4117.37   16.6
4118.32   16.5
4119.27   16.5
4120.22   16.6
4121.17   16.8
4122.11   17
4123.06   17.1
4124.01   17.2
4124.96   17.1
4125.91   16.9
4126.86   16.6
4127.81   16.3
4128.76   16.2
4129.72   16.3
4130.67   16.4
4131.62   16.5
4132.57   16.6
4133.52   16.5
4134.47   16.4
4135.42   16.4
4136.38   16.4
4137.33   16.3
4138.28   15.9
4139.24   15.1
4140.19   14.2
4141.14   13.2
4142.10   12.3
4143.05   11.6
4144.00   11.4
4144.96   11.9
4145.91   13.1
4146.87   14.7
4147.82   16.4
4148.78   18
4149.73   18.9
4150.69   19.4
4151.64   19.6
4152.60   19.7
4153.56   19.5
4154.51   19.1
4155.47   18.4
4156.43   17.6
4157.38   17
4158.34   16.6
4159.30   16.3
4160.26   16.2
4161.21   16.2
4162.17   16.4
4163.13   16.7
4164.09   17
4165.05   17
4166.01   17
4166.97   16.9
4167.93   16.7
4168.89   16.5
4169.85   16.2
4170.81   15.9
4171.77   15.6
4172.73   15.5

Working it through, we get 0.1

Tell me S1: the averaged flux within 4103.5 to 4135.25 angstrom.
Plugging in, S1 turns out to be 16.3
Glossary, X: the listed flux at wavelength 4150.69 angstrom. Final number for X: 19.4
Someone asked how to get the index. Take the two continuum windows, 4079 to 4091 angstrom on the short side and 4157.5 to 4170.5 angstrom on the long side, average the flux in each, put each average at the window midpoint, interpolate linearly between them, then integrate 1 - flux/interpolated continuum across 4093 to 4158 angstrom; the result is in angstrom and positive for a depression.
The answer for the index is 1.7 angstrom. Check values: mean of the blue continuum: 16.9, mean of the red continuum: 16.6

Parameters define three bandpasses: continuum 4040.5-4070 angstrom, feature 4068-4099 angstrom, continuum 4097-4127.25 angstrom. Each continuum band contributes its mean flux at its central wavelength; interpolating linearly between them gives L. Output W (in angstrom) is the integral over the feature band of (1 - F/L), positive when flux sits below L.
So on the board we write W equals 0.8 angstrom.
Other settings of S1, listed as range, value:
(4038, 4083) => 16.8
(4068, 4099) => 16.3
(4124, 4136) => 16.5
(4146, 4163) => 17.5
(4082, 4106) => 16.7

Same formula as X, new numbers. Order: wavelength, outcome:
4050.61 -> 17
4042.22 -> 17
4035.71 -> 17.3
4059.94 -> 17.3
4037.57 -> 17.2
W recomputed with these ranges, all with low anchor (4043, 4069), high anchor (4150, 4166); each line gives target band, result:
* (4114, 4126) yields 0.4 angstrom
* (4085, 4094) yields 0.3 angstrom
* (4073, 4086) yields 0.2 angstrom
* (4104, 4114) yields 1.1 angstrom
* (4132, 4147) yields 2.6 angstrom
